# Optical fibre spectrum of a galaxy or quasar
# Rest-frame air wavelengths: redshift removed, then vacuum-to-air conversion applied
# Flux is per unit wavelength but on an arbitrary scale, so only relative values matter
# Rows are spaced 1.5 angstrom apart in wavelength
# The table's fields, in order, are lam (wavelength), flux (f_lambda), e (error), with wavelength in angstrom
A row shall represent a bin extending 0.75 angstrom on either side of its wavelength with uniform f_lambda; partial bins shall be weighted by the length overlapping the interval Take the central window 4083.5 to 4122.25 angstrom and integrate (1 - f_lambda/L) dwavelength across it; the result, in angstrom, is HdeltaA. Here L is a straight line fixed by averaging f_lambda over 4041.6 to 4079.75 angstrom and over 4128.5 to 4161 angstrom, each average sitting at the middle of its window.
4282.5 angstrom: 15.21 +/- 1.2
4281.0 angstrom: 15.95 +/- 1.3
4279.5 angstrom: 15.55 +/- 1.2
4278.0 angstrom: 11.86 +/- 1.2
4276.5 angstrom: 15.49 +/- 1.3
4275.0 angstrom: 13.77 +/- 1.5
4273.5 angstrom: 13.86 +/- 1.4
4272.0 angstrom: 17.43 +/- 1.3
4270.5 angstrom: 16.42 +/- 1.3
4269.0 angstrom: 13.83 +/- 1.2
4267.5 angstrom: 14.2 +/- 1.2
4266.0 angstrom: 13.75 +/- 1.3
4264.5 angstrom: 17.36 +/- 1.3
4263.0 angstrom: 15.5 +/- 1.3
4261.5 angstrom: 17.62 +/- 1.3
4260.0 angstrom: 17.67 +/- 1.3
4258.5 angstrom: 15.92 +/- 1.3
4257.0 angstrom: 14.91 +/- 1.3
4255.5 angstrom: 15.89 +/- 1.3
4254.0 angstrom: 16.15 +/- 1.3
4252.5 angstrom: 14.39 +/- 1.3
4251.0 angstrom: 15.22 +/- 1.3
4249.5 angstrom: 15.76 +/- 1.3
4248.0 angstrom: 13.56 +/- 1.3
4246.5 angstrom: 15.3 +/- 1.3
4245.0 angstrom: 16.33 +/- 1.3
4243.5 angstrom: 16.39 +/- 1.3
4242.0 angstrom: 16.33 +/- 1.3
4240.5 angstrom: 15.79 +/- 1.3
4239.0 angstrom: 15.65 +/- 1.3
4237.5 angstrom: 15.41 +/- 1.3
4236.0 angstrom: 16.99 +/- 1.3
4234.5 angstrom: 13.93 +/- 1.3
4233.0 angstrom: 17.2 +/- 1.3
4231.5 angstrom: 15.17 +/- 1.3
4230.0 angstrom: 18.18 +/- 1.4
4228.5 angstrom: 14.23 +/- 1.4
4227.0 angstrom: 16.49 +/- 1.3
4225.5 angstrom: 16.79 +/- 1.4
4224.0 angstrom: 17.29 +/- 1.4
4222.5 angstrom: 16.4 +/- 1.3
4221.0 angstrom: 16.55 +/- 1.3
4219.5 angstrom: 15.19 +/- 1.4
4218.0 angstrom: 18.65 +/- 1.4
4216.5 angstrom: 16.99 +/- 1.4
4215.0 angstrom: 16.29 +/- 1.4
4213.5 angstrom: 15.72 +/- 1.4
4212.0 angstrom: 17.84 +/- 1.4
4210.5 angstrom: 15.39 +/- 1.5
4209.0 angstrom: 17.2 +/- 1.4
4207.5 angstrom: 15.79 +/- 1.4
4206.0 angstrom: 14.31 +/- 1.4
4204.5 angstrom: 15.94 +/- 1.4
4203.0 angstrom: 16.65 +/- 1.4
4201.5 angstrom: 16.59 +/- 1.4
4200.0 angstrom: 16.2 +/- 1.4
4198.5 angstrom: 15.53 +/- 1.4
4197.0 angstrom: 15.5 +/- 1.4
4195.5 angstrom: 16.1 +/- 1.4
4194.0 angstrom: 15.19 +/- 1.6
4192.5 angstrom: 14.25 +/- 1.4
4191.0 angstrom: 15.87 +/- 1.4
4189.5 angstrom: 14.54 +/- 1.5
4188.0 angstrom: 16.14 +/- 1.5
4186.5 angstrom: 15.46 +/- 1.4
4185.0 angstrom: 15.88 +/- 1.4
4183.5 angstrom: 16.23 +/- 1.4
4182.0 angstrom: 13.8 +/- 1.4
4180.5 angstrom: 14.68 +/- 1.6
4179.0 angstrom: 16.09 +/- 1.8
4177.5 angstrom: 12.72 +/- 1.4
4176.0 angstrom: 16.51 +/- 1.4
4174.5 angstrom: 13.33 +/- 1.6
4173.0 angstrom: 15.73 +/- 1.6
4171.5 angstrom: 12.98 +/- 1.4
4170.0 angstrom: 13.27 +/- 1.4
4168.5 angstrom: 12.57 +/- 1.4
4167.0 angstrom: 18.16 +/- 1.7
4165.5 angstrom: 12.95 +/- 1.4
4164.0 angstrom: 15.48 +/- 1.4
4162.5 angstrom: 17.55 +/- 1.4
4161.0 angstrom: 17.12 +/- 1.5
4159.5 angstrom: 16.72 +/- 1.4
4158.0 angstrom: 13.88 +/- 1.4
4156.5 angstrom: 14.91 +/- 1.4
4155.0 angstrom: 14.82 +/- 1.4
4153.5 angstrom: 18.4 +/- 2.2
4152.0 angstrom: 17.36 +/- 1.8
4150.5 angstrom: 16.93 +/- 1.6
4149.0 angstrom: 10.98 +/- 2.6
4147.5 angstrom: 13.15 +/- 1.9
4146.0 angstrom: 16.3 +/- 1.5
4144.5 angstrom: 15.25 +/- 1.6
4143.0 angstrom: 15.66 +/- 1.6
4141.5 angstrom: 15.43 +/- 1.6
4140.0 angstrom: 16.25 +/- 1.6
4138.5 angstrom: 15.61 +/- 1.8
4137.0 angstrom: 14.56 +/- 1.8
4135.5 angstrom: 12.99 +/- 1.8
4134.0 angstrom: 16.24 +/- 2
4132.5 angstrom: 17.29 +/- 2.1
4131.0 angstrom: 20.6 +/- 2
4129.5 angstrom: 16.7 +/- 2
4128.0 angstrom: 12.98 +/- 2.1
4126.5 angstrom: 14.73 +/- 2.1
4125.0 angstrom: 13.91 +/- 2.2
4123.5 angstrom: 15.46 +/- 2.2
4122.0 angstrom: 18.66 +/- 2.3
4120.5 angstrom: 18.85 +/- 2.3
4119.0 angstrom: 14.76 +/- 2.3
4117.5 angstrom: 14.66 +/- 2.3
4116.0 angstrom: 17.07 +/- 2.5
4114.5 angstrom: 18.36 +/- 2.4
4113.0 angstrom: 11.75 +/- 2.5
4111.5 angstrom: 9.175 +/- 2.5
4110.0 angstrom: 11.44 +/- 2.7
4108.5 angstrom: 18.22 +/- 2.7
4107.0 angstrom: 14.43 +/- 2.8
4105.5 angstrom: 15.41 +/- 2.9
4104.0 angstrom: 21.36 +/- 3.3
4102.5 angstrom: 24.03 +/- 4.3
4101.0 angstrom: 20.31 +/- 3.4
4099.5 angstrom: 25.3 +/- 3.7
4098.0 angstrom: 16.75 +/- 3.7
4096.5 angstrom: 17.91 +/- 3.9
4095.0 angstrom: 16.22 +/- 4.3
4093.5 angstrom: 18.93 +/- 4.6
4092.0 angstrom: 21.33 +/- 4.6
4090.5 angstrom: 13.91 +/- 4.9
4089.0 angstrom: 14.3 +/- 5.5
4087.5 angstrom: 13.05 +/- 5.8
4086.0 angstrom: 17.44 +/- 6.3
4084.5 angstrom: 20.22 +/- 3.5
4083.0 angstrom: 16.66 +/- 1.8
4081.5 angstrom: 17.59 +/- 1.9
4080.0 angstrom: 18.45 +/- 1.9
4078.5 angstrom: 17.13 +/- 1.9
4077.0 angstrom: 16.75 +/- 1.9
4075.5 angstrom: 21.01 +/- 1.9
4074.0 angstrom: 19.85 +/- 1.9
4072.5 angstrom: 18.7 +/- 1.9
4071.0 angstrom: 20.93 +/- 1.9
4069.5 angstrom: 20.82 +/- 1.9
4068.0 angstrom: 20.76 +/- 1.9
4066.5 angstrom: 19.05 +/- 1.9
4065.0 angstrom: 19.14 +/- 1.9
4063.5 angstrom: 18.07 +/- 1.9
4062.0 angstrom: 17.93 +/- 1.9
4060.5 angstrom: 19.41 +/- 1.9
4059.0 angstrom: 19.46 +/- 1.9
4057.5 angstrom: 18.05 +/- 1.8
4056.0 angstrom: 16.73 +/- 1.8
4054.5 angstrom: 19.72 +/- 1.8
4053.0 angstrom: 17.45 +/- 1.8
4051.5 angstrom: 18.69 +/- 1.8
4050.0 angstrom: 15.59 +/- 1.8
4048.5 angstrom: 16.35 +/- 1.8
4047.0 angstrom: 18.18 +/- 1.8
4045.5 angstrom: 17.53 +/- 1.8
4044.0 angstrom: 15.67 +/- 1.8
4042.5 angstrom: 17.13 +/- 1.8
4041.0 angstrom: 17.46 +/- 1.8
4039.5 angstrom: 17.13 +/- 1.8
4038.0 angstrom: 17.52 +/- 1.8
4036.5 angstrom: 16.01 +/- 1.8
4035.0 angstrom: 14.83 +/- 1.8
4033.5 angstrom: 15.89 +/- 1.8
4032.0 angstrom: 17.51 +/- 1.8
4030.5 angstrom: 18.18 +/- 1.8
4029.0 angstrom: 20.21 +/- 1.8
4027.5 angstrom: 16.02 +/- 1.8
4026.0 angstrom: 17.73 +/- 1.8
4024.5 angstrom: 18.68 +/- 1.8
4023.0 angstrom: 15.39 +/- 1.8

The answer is 0.0 angstrom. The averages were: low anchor 18.4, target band 17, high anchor 15.7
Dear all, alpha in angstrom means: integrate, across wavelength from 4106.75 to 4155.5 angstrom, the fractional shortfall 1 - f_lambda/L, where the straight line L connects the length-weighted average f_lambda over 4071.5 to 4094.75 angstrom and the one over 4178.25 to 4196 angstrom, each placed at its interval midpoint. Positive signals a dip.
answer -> 3.4 angstrom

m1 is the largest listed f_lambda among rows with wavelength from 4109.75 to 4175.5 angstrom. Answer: 20.6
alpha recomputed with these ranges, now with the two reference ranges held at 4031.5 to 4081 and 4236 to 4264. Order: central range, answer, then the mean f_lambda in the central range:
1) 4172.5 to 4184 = 1.2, 14.8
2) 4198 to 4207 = 0.3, 15.9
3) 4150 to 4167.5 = 0.7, 16.2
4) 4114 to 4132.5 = 0.9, 16.4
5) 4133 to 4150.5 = 2.2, 14.9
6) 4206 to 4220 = -0.2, 16.5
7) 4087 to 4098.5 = 0.6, 16.6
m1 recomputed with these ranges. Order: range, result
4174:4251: 18.65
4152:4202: 18.4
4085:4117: 25.3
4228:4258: 18.18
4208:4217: 17.84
